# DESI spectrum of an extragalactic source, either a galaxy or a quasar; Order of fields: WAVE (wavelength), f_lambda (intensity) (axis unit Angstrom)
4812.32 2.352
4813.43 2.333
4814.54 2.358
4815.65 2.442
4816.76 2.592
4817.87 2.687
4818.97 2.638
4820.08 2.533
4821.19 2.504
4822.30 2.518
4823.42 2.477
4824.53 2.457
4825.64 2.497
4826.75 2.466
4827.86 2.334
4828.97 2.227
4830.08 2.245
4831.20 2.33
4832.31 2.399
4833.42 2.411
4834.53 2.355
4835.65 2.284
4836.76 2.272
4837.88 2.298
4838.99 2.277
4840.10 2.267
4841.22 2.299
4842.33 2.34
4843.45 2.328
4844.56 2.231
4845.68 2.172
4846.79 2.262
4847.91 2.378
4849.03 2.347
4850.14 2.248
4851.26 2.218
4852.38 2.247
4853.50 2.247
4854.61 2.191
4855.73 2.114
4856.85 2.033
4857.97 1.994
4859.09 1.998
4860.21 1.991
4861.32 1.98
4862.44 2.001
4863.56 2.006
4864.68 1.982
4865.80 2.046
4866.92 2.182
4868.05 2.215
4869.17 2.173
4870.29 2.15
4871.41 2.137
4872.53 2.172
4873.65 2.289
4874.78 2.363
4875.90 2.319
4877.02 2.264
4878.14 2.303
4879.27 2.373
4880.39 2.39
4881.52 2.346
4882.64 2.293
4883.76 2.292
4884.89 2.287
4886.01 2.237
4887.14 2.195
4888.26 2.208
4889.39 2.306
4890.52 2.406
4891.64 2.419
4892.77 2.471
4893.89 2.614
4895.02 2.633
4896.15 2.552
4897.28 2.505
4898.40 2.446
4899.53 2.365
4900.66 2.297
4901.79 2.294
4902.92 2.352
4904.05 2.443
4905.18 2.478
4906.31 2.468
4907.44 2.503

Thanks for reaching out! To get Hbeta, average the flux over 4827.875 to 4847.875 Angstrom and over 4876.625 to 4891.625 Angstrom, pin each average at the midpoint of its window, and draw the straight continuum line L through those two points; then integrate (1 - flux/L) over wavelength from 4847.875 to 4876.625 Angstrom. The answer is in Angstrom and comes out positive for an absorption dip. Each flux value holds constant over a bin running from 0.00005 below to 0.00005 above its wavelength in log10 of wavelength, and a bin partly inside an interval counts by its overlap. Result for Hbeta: 1.9 Angstrom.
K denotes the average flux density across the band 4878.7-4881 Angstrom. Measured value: 2.37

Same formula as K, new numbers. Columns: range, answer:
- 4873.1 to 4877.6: 2.31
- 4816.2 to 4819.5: 2.64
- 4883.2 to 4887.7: 2.25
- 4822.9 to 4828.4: 2.45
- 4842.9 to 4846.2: 2.24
